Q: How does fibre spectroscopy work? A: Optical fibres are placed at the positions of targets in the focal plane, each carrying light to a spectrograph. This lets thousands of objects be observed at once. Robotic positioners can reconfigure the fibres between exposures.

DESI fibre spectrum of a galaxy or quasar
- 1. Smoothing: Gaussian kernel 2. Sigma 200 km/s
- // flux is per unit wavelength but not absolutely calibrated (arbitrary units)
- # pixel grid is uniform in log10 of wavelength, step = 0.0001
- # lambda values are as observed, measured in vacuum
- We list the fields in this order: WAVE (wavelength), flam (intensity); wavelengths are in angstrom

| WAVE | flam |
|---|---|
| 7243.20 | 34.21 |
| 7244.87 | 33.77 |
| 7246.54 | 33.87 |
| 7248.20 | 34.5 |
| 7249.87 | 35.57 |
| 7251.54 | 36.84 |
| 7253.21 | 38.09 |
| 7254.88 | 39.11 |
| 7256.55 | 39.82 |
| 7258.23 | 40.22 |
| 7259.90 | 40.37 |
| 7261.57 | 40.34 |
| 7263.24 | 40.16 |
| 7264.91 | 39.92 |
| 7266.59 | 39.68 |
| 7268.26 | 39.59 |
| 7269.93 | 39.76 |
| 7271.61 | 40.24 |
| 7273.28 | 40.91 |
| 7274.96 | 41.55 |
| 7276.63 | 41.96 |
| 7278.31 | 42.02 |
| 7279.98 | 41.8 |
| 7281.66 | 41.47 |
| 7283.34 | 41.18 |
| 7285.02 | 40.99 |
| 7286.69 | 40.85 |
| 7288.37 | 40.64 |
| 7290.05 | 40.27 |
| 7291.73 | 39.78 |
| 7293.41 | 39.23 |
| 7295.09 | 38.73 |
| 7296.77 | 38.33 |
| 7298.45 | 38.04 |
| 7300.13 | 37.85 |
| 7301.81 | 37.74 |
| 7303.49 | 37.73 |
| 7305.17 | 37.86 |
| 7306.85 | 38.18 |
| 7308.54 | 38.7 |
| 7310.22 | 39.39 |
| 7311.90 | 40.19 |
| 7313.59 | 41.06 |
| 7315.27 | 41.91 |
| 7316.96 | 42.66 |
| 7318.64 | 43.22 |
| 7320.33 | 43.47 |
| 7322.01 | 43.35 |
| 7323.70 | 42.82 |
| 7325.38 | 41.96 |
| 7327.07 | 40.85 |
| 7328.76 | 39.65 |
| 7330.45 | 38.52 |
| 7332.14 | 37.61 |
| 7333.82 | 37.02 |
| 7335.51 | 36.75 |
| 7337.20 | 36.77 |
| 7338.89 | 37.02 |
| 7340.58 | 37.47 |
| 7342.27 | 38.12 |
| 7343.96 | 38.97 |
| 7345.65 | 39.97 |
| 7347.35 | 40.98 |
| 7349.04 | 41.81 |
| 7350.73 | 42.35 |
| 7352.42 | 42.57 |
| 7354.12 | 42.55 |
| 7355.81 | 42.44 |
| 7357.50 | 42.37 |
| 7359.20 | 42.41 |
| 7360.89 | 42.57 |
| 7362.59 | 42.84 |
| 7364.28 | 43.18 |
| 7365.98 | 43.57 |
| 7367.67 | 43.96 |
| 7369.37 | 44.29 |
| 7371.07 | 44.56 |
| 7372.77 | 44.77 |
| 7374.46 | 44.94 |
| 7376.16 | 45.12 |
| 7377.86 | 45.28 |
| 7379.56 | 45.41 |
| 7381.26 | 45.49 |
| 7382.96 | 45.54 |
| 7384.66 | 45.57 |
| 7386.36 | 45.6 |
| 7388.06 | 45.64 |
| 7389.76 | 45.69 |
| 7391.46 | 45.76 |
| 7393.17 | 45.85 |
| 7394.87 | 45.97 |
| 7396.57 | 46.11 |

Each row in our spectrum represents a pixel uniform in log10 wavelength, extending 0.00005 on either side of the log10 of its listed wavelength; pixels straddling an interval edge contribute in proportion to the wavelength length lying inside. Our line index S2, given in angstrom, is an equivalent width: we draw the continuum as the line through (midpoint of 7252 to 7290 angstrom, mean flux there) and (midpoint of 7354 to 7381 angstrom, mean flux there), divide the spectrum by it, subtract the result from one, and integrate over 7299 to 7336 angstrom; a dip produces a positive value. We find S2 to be 1.9 angstrom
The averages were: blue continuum 40.4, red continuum 43.8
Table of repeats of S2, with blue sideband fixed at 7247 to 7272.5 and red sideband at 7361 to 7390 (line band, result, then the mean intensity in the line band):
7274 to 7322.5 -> 0.6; 40.3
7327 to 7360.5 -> 2.6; 39.8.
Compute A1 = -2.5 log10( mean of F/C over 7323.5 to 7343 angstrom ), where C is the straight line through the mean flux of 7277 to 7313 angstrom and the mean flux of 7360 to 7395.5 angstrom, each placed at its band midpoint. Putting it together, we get 0.09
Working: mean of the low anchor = 39.6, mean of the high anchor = 44.8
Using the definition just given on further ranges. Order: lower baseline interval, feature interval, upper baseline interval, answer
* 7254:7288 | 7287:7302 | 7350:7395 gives 0.06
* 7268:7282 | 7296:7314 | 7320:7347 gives 0.04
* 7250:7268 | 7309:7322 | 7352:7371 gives -0.01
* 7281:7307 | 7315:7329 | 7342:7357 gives -0.05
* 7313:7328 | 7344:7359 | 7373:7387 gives 0.06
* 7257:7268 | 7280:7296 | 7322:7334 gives -0.01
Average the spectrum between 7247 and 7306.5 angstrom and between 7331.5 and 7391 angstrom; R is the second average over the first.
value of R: 1.07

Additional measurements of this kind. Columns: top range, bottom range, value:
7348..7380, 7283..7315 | 1.11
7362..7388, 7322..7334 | 1.11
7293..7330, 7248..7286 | 1.01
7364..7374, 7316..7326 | 1.03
